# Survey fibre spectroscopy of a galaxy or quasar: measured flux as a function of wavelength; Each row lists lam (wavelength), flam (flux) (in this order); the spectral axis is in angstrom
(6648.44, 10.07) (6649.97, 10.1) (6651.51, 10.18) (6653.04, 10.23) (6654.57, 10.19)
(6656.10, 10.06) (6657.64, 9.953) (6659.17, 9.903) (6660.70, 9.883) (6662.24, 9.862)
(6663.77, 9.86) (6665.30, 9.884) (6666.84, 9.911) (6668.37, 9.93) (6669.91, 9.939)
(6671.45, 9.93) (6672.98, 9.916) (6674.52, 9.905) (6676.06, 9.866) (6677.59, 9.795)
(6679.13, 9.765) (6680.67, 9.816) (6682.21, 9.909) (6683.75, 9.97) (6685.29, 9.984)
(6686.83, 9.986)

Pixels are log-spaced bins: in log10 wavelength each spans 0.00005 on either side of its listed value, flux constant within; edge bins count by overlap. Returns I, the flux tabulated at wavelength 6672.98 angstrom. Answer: 9.916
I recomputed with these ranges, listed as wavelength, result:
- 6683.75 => 9.97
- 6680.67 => 9.816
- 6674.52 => 9.905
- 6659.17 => 9.903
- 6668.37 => 9.93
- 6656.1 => 10.06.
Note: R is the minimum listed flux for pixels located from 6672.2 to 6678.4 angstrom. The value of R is 9.795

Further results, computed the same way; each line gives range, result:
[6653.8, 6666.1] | 9.86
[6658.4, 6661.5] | 9.883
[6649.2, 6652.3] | 10.1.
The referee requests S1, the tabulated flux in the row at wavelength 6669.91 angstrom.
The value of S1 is 9.939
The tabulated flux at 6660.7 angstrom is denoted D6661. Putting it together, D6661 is 9.883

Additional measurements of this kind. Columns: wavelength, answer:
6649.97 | 10.1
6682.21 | 9.909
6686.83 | 9.986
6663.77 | 9.86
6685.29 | 9.984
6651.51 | 10.18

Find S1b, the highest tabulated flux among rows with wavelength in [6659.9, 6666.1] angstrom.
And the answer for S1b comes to 9.884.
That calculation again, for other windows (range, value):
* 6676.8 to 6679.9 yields 9.795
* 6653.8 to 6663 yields 10.19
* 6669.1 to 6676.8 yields 9.939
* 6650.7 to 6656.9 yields 10.23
